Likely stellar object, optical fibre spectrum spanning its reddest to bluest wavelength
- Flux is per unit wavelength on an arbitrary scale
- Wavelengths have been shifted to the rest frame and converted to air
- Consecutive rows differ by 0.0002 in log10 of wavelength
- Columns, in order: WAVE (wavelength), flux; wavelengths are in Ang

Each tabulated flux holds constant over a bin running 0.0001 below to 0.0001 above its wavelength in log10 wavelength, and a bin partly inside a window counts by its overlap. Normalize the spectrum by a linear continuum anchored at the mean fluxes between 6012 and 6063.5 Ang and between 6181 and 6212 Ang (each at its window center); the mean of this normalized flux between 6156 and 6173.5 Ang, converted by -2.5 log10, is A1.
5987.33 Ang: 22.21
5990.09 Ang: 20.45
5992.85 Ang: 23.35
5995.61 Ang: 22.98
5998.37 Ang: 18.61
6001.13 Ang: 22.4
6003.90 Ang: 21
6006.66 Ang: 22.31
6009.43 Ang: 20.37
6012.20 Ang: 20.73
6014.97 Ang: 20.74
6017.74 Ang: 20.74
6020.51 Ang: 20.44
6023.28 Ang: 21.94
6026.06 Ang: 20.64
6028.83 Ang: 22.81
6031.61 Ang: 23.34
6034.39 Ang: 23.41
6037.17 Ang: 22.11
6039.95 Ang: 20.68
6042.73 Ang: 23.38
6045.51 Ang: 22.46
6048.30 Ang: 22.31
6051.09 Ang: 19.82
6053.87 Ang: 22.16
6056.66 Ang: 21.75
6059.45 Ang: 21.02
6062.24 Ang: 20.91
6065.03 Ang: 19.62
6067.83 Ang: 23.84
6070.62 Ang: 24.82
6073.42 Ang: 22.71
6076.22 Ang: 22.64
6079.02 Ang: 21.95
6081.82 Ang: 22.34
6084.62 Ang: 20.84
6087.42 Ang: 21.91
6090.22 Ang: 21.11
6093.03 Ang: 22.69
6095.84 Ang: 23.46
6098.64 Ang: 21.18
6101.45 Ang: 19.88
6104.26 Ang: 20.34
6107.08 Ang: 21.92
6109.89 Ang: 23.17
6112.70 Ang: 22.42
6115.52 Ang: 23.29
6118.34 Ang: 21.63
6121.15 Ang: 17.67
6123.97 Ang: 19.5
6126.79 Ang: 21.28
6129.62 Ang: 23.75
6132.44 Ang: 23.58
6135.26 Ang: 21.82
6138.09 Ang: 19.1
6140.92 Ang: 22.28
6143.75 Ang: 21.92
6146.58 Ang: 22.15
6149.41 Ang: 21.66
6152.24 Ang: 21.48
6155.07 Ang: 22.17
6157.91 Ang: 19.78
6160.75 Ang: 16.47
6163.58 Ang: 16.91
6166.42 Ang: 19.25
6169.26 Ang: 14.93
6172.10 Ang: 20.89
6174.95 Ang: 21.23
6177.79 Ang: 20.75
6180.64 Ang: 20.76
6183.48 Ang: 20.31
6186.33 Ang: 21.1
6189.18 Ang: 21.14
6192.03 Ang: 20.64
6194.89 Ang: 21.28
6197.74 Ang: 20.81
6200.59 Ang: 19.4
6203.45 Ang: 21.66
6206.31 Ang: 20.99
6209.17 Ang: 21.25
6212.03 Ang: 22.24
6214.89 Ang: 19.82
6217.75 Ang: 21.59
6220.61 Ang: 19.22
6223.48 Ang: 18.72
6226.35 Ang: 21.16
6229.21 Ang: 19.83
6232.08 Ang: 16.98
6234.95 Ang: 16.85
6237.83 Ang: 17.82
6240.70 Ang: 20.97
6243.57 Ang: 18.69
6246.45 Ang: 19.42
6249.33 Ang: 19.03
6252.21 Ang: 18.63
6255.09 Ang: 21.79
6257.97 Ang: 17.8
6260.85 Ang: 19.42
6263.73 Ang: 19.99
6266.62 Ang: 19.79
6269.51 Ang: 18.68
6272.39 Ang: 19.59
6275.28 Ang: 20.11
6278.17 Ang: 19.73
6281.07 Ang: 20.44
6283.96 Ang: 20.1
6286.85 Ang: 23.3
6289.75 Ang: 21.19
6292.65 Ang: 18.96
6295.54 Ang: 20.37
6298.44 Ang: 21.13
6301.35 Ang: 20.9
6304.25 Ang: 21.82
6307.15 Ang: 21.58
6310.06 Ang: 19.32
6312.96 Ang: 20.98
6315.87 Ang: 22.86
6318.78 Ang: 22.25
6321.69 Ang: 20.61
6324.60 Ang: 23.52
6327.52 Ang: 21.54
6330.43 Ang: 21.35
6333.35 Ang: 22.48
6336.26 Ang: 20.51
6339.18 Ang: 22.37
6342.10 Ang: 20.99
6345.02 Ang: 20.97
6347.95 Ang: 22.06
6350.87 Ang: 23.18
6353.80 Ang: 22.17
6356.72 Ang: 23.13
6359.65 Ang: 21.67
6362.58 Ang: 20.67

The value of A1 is 0.16 mag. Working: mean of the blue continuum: 21.7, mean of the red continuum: 20.9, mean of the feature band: 18.2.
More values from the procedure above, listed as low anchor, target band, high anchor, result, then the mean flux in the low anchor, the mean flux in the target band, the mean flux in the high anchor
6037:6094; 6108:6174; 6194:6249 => 0.011 mag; 21.9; 20.8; 19.9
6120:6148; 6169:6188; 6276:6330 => 0.050 mag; 21.3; 20.3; 21.1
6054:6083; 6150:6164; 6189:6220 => 0.089 mag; 22.2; 19.7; 20.9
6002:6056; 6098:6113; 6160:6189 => -0.050 mag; 21.7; 21.4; 19.4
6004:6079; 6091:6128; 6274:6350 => 0.013 mag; 21.8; 21.4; 21.2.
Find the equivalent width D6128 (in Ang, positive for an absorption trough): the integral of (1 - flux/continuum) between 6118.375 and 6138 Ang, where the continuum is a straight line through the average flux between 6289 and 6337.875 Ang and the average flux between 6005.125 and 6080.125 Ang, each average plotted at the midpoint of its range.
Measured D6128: 0.46 Ang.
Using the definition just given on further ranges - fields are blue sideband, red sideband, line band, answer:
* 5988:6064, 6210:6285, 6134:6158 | -1.1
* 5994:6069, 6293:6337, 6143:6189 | 2.9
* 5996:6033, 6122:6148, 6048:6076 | -0.6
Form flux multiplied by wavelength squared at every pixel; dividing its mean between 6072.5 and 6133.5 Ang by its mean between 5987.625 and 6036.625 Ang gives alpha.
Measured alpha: 1.04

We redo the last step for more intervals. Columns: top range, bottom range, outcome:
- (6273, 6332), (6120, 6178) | 1.09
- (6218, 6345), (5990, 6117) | 1.00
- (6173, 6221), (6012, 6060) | 1.01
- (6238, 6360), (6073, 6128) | 1.03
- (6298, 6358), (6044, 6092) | 1.08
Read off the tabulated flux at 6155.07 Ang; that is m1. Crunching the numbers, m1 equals 22.17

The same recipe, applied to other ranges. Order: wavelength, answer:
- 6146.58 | 22.15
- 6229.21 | 19.83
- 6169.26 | 14.93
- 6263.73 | 19.99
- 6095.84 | 23.46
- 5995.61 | 22.98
